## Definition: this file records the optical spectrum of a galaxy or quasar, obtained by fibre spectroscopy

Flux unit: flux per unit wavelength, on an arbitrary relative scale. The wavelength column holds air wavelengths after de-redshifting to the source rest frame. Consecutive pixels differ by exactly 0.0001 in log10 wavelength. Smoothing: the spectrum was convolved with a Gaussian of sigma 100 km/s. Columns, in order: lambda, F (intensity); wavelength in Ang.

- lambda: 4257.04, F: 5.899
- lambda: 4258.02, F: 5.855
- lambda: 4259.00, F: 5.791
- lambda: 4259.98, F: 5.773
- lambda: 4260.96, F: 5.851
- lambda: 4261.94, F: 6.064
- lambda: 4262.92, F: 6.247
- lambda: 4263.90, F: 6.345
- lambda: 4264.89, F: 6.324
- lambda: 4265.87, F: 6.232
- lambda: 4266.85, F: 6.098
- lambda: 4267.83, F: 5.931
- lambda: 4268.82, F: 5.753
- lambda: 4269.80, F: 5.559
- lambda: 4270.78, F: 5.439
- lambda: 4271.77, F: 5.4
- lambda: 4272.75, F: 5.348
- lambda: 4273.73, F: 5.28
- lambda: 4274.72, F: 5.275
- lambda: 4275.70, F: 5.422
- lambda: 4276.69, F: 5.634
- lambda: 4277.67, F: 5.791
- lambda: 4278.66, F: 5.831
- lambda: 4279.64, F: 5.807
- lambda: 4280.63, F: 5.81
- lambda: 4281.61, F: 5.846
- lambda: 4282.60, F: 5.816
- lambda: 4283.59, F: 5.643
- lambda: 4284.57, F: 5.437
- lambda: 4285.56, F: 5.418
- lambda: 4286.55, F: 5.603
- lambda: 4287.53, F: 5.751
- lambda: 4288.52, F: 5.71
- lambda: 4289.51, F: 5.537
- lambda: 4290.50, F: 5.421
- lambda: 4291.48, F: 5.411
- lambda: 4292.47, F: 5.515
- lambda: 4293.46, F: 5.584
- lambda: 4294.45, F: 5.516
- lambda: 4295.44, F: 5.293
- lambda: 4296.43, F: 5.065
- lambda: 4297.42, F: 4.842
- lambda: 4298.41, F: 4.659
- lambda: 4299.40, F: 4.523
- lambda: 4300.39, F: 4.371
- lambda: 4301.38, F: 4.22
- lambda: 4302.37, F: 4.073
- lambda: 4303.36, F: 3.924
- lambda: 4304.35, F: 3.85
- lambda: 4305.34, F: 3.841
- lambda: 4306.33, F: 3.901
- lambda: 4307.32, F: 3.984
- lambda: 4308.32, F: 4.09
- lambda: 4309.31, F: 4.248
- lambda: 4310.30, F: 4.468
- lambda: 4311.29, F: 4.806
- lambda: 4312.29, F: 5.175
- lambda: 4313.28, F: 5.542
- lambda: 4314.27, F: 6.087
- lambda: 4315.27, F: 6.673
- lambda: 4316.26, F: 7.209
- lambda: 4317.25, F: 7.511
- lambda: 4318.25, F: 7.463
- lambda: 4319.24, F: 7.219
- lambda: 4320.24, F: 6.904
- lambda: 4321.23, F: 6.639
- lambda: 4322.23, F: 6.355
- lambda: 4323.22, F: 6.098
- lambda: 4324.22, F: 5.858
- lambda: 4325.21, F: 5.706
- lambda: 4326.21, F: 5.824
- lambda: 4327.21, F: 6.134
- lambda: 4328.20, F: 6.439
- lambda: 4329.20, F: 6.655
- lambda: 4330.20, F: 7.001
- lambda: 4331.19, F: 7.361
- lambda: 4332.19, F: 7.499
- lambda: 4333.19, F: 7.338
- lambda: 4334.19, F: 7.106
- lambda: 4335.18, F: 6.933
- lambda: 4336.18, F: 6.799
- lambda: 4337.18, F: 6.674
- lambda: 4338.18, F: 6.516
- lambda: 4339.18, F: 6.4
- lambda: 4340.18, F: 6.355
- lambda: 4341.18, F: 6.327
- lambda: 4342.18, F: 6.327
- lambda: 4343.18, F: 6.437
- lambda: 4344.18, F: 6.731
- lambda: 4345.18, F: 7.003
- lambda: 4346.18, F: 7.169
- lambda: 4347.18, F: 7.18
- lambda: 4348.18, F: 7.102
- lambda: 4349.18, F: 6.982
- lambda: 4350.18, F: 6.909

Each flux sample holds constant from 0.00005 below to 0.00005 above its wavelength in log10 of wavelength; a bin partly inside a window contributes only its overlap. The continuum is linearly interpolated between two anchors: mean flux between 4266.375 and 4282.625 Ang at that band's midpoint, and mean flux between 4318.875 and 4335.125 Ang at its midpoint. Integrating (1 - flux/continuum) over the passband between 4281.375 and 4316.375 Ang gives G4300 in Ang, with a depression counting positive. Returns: 5.9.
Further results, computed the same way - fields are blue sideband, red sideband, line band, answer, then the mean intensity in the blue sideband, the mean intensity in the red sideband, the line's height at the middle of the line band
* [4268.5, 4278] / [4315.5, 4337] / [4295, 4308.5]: 4.01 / 5.48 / 6.76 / 6.17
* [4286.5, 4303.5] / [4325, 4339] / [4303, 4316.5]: 2.23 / 5.07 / 6.72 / 5.73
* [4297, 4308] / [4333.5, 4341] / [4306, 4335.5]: -3.38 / 4.19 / 6.68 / 5.5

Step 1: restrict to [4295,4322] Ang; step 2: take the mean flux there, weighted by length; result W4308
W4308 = 5.22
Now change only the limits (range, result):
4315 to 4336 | 6.76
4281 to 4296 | 5.57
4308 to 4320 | 5.92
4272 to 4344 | 5.74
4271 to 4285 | 5.59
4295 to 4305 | 4.47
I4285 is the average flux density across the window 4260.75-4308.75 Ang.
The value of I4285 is 5.31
